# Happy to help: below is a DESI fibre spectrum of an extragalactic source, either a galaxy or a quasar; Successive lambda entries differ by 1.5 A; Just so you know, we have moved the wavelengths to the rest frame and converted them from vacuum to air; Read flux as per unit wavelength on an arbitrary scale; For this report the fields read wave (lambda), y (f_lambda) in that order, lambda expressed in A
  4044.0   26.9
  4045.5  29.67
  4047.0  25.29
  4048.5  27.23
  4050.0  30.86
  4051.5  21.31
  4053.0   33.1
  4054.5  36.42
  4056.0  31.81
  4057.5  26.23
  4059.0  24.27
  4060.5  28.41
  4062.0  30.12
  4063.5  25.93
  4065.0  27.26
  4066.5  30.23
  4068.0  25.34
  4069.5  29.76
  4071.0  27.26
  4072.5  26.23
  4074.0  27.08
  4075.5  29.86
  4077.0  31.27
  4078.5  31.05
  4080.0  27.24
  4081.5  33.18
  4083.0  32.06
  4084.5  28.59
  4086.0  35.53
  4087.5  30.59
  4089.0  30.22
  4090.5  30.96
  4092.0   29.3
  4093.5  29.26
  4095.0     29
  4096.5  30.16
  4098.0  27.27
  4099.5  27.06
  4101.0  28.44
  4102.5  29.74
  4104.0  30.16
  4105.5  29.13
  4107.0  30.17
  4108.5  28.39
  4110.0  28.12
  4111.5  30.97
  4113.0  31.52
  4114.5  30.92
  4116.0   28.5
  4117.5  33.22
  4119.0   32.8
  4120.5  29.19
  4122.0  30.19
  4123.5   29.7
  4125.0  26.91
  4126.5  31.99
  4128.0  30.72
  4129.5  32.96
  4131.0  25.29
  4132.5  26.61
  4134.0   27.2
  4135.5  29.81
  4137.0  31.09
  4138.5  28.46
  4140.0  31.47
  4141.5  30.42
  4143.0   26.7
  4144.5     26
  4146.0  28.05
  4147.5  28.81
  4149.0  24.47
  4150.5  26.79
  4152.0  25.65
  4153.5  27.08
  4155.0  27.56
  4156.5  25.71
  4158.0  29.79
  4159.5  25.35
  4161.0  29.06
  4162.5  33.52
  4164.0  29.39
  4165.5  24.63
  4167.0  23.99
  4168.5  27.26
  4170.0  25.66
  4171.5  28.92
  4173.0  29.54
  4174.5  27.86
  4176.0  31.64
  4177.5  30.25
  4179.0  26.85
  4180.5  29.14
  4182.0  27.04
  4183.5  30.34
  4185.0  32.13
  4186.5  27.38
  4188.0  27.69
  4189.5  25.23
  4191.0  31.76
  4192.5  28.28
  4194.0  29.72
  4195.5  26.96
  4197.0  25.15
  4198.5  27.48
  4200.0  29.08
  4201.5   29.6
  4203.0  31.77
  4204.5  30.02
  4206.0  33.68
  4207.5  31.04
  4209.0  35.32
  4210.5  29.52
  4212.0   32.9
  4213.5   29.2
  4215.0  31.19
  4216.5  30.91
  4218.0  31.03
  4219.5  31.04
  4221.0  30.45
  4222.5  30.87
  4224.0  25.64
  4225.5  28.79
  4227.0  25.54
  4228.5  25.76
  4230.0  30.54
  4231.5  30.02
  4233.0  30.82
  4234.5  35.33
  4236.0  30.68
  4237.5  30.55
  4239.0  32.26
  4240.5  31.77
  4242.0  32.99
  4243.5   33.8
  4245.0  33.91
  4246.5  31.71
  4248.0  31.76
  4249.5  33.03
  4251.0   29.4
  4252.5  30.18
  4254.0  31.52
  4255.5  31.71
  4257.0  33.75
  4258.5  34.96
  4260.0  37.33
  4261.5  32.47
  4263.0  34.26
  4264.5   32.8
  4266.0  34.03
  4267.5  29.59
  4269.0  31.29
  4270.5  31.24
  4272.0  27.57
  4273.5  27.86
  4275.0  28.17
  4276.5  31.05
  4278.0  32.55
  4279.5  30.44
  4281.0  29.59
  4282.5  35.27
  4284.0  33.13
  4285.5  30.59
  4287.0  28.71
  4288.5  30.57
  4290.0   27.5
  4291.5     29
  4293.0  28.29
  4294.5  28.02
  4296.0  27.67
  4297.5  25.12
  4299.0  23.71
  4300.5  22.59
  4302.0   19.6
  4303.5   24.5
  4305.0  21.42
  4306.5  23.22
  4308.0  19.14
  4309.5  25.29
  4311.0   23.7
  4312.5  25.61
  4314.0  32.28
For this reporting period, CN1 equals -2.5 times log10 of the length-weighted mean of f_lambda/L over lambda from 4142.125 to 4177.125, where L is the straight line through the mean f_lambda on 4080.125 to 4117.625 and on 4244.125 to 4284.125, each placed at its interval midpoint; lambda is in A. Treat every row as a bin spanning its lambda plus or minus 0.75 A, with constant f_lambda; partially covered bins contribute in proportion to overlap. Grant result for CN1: 0.116 mag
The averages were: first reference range 30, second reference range 31.9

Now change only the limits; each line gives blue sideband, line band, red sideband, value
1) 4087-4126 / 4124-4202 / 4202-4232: 0.06 mag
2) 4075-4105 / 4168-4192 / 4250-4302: 0.05 mag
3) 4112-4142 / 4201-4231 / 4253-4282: 0.03 mag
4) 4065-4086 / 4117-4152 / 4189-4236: 0.02 mag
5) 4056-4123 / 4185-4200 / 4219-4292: 0.09 mag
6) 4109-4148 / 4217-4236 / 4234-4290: 0.05 mag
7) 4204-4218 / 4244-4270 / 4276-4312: -0.12 mag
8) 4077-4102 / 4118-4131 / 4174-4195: -0.02 mag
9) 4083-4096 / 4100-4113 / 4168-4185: 0.03 mag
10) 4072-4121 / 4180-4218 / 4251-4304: 0.01 mag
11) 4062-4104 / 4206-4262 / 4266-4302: -0.08 mag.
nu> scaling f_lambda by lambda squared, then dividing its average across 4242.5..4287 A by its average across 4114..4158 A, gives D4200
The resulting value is 1.2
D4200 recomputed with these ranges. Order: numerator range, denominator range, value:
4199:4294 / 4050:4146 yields 1.14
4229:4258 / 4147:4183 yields 1.19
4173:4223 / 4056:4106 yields 1.08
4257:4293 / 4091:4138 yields 1.14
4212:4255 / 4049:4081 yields 1.17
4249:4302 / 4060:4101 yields 1.13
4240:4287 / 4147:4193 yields 1.19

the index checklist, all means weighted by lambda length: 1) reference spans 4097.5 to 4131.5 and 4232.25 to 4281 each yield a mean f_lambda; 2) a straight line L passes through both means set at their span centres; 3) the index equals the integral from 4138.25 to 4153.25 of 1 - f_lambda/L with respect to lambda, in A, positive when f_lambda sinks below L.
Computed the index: 1.3 A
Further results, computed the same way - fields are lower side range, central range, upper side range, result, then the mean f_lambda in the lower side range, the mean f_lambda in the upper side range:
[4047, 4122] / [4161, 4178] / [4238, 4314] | 0.60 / 29.4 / 29.5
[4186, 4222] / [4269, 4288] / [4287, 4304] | -2.60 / 29.9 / 26.2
